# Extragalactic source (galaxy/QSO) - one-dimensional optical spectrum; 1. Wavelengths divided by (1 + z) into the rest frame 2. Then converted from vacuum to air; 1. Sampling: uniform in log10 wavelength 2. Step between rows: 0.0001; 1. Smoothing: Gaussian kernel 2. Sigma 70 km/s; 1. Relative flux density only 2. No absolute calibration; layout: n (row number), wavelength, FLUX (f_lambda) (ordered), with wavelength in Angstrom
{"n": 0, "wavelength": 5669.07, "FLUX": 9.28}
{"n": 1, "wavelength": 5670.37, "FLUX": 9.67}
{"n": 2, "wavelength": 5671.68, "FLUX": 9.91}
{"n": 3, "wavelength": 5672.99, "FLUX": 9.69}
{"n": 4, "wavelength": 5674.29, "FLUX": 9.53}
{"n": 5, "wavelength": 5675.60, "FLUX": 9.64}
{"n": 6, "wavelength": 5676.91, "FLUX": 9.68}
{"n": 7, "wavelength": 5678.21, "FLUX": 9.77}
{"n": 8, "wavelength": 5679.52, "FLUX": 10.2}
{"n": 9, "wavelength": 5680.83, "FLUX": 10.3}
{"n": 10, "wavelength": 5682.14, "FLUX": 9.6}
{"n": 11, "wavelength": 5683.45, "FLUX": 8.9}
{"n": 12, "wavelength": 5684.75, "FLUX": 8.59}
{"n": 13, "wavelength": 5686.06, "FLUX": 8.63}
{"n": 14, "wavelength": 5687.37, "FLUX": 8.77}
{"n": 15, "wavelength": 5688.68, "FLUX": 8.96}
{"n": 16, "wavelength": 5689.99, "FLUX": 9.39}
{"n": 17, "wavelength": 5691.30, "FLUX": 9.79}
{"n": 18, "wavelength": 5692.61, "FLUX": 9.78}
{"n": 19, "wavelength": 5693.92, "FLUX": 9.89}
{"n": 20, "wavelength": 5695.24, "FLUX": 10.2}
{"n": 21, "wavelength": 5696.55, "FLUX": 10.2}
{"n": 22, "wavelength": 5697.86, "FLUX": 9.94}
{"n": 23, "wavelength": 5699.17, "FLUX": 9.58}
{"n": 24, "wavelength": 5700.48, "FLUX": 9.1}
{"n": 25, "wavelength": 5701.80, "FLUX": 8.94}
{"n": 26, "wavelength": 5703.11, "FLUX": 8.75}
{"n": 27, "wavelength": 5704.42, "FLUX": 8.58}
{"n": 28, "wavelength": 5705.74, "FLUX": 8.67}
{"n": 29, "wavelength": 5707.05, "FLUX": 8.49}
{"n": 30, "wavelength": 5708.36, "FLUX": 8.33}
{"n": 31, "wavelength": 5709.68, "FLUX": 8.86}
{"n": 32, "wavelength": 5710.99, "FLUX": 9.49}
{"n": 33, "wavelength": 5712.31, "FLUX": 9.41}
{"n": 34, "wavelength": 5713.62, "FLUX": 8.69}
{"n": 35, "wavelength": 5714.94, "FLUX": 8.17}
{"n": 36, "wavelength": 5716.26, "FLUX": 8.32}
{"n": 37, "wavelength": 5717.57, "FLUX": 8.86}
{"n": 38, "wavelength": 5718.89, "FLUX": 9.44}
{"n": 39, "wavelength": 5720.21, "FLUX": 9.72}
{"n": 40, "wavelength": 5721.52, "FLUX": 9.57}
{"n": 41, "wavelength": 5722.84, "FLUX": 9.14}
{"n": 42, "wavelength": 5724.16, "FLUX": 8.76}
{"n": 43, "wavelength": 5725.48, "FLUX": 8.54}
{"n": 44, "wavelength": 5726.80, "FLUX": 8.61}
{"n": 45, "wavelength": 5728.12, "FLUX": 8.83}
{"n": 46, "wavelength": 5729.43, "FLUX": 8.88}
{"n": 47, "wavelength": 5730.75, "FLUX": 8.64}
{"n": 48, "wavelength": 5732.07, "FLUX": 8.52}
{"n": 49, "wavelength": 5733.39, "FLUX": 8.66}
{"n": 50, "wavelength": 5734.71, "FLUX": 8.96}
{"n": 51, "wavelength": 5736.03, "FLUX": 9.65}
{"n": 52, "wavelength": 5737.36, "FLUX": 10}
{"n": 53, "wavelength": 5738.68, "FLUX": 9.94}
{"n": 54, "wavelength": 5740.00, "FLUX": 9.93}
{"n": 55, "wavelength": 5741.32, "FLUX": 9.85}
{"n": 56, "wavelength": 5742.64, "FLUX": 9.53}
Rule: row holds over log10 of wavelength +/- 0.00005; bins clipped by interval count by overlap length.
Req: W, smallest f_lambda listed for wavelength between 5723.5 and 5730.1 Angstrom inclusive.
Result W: 8.54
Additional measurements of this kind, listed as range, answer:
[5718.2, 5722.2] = 9.44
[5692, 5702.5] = 8.94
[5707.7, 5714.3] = 8.33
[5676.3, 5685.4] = 8.59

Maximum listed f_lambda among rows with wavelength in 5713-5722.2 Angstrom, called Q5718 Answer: 9.72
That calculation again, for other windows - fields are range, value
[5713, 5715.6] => 8.69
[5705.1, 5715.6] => 9.49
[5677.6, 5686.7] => 10.3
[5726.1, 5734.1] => 8.88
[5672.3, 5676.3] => 9.69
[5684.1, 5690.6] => 9.39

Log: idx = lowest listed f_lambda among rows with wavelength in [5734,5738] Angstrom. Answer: 8.96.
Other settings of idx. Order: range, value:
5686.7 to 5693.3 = 8.77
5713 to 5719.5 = 8.17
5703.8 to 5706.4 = 8.58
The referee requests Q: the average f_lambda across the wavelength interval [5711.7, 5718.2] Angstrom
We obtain 8.69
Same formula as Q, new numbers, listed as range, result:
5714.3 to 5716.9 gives 8.23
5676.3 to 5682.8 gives 9.91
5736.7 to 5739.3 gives 9.98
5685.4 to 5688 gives 8.69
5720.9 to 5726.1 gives 8.99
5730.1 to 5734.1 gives 8.61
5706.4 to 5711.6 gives 8.79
